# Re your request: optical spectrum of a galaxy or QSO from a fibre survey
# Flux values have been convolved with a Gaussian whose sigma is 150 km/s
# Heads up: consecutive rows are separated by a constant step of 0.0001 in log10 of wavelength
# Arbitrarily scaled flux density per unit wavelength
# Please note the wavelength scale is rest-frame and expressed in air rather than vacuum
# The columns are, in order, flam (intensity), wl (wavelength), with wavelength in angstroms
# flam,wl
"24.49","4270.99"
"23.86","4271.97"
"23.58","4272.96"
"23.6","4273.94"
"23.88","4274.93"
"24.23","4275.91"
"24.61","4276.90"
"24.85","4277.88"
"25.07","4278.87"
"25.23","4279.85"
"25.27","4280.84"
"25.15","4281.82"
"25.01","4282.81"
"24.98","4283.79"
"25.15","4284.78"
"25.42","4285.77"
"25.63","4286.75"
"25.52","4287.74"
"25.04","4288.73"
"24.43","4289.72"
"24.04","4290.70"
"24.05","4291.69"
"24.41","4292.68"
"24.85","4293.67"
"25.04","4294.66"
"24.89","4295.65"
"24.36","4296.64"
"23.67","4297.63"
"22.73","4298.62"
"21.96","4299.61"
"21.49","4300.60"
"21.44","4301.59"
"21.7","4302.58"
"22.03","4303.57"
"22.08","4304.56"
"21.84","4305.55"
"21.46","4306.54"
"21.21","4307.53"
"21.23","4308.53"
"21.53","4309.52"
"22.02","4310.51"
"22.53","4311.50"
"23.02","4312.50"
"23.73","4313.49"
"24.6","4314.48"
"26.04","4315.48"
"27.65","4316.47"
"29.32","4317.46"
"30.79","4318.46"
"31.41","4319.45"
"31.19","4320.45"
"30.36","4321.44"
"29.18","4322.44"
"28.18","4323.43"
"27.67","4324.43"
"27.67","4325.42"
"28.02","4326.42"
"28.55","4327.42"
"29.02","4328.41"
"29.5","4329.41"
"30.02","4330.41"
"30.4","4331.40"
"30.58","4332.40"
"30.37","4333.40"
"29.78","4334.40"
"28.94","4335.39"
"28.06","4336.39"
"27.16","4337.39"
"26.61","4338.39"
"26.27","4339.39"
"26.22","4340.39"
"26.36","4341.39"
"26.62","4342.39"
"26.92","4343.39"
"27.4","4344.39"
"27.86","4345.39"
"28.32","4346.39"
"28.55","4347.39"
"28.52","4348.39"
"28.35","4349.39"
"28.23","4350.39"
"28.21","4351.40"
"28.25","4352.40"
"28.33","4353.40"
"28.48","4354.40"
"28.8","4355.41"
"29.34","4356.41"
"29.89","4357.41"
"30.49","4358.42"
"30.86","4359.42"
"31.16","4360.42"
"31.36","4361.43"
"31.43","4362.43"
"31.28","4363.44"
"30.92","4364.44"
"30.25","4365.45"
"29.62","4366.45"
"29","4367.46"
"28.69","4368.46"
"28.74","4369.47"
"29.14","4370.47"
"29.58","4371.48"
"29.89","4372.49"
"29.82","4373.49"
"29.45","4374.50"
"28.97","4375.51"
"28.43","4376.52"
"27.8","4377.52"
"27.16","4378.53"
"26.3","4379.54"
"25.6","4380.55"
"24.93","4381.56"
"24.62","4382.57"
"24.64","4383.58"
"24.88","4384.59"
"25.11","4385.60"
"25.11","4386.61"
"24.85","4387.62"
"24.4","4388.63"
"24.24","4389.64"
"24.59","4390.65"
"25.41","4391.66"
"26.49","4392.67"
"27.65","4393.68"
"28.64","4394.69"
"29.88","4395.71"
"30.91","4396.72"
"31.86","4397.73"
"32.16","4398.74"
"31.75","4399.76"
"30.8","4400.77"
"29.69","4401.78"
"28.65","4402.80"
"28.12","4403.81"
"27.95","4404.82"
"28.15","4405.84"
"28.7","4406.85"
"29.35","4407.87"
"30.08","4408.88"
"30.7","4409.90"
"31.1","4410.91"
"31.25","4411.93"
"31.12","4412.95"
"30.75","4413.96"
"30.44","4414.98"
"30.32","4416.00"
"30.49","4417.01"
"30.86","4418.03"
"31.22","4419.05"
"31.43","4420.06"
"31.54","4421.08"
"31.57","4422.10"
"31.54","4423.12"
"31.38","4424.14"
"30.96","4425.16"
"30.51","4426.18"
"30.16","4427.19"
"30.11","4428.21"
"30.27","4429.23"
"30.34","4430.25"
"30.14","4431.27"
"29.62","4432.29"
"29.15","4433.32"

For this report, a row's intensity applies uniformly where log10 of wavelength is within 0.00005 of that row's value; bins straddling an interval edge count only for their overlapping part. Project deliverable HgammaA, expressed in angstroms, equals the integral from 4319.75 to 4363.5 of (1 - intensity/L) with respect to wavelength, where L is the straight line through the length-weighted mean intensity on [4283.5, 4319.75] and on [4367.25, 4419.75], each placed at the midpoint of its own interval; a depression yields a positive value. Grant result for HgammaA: -4.8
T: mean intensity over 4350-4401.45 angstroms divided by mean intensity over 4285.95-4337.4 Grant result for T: 1.10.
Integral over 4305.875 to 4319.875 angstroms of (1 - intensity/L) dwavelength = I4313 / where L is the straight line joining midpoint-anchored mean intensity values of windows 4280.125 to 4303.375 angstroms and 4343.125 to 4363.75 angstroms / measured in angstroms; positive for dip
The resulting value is 0.7 angstroms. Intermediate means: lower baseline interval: 24.2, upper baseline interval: 29.1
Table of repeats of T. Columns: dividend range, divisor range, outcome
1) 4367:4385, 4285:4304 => 1.16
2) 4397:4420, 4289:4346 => 1.17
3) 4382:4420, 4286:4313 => 1.24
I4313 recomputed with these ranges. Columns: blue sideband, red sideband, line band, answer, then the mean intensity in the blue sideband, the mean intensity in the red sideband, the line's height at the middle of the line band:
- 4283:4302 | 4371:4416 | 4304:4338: -2.1 angstroms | 24.2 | 28.2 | 25.3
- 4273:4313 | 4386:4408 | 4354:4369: -2.0 angstroms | 23.7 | 28.1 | 26.6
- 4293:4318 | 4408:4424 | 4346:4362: -1.5 angstroms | 23.3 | 30.9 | 26.7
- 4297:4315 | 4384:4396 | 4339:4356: -2.6 angstroms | 22.3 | 25.9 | 24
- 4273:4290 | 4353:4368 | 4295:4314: 2.9 angstroms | 24.9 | 30.1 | 26.4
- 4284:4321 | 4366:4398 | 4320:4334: -2.3 angstroms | 24.3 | 27.3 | 25.3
